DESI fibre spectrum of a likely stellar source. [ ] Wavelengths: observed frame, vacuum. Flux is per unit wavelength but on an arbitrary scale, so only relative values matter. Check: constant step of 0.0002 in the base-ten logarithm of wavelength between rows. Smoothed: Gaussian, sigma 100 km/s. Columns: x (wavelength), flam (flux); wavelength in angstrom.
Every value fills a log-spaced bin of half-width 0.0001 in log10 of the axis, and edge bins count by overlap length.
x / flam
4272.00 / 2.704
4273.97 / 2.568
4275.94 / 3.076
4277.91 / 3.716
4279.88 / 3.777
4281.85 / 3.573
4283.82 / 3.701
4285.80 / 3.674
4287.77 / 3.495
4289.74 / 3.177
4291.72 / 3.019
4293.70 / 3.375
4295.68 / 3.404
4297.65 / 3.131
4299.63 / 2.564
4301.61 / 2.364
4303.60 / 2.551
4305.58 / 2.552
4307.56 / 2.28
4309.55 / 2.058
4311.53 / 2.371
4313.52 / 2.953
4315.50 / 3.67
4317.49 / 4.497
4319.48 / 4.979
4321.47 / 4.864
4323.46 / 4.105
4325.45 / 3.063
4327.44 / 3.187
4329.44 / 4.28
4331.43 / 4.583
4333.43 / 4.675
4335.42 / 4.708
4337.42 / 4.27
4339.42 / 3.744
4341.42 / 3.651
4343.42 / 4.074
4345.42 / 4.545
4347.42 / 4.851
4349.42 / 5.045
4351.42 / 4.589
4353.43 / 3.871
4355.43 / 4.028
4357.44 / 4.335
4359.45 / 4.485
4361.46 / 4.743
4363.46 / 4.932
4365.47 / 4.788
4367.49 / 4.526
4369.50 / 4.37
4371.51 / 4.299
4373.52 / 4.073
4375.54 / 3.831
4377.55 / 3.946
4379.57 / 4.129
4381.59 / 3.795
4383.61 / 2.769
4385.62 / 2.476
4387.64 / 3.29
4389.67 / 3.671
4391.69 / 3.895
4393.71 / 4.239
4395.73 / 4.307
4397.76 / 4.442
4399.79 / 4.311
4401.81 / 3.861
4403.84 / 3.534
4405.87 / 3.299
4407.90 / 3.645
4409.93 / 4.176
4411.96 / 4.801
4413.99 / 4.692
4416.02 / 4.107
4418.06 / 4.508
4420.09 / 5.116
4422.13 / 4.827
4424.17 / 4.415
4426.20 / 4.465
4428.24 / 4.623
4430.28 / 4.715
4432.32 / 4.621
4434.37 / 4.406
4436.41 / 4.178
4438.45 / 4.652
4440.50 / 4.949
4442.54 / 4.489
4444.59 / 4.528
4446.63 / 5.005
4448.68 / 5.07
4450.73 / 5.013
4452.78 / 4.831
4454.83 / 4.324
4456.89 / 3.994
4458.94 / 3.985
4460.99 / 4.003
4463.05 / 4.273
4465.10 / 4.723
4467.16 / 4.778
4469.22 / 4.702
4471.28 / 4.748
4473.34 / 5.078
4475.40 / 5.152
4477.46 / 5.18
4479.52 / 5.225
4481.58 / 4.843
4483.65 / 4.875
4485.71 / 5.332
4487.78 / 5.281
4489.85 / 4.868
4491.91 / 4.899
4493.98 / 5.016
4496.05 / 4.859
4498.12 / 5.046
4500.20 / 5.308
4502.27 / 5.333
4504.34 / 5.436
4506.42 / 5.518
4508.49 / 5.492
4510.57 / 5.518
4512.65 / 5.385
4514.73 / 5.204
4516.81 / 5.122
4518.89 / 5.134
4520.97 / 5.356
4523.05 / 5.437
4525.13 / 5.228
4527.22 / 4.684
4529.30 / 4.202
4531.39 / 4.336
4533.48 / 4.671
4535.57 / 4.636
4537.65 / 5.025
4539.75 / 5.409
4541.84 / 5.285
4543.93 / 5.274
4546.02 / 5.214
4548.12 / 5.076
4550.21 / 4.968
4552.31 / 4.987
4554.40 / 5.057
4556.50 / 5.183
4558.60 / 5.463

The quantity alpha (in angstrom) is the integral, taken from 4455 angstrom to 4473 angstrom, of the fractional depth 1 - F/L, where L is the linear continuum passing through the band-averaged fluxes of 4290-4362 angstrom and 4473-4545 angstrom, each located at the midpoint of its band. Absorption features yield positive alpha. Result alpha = 1.3 angstrom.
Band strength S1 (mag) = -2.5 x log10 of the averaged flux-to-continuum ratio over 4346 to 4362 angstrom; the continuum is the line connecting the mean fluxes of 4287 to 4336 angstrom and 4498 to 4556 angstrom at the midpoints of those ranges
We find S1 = -0.19 mag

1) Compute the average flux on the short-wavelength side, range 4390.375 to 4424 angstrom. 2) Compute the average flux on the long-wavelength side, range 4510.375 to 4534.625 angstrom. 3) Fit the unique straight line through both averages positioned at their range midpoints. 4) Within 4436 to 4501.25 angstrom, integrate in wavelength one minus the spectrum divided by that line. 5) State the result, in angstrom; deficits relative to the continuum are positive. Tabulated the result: -2.1 angstrom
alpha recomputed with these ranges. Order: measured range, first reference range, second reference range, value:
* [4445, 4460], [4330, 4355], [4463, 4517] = 0.95 angstrom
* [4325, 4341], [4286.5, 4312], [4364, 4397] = -3.95 angstrom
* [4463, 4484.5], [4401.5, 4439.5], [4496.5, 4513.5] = 0.40 angstrom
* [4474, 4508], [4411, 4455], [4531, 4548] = -2.04 angstrom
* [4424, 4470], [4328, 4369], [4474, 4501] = 3.03 angstrom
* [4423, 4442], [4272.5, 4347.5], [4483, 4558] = -0.47 angstrom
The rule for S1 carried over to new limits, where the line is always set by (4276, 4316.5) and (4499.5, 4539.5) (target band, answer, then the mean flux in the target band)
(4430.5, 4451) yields -0.069 mag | 4.68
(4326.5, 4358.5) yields -0.221 mag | 4.28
